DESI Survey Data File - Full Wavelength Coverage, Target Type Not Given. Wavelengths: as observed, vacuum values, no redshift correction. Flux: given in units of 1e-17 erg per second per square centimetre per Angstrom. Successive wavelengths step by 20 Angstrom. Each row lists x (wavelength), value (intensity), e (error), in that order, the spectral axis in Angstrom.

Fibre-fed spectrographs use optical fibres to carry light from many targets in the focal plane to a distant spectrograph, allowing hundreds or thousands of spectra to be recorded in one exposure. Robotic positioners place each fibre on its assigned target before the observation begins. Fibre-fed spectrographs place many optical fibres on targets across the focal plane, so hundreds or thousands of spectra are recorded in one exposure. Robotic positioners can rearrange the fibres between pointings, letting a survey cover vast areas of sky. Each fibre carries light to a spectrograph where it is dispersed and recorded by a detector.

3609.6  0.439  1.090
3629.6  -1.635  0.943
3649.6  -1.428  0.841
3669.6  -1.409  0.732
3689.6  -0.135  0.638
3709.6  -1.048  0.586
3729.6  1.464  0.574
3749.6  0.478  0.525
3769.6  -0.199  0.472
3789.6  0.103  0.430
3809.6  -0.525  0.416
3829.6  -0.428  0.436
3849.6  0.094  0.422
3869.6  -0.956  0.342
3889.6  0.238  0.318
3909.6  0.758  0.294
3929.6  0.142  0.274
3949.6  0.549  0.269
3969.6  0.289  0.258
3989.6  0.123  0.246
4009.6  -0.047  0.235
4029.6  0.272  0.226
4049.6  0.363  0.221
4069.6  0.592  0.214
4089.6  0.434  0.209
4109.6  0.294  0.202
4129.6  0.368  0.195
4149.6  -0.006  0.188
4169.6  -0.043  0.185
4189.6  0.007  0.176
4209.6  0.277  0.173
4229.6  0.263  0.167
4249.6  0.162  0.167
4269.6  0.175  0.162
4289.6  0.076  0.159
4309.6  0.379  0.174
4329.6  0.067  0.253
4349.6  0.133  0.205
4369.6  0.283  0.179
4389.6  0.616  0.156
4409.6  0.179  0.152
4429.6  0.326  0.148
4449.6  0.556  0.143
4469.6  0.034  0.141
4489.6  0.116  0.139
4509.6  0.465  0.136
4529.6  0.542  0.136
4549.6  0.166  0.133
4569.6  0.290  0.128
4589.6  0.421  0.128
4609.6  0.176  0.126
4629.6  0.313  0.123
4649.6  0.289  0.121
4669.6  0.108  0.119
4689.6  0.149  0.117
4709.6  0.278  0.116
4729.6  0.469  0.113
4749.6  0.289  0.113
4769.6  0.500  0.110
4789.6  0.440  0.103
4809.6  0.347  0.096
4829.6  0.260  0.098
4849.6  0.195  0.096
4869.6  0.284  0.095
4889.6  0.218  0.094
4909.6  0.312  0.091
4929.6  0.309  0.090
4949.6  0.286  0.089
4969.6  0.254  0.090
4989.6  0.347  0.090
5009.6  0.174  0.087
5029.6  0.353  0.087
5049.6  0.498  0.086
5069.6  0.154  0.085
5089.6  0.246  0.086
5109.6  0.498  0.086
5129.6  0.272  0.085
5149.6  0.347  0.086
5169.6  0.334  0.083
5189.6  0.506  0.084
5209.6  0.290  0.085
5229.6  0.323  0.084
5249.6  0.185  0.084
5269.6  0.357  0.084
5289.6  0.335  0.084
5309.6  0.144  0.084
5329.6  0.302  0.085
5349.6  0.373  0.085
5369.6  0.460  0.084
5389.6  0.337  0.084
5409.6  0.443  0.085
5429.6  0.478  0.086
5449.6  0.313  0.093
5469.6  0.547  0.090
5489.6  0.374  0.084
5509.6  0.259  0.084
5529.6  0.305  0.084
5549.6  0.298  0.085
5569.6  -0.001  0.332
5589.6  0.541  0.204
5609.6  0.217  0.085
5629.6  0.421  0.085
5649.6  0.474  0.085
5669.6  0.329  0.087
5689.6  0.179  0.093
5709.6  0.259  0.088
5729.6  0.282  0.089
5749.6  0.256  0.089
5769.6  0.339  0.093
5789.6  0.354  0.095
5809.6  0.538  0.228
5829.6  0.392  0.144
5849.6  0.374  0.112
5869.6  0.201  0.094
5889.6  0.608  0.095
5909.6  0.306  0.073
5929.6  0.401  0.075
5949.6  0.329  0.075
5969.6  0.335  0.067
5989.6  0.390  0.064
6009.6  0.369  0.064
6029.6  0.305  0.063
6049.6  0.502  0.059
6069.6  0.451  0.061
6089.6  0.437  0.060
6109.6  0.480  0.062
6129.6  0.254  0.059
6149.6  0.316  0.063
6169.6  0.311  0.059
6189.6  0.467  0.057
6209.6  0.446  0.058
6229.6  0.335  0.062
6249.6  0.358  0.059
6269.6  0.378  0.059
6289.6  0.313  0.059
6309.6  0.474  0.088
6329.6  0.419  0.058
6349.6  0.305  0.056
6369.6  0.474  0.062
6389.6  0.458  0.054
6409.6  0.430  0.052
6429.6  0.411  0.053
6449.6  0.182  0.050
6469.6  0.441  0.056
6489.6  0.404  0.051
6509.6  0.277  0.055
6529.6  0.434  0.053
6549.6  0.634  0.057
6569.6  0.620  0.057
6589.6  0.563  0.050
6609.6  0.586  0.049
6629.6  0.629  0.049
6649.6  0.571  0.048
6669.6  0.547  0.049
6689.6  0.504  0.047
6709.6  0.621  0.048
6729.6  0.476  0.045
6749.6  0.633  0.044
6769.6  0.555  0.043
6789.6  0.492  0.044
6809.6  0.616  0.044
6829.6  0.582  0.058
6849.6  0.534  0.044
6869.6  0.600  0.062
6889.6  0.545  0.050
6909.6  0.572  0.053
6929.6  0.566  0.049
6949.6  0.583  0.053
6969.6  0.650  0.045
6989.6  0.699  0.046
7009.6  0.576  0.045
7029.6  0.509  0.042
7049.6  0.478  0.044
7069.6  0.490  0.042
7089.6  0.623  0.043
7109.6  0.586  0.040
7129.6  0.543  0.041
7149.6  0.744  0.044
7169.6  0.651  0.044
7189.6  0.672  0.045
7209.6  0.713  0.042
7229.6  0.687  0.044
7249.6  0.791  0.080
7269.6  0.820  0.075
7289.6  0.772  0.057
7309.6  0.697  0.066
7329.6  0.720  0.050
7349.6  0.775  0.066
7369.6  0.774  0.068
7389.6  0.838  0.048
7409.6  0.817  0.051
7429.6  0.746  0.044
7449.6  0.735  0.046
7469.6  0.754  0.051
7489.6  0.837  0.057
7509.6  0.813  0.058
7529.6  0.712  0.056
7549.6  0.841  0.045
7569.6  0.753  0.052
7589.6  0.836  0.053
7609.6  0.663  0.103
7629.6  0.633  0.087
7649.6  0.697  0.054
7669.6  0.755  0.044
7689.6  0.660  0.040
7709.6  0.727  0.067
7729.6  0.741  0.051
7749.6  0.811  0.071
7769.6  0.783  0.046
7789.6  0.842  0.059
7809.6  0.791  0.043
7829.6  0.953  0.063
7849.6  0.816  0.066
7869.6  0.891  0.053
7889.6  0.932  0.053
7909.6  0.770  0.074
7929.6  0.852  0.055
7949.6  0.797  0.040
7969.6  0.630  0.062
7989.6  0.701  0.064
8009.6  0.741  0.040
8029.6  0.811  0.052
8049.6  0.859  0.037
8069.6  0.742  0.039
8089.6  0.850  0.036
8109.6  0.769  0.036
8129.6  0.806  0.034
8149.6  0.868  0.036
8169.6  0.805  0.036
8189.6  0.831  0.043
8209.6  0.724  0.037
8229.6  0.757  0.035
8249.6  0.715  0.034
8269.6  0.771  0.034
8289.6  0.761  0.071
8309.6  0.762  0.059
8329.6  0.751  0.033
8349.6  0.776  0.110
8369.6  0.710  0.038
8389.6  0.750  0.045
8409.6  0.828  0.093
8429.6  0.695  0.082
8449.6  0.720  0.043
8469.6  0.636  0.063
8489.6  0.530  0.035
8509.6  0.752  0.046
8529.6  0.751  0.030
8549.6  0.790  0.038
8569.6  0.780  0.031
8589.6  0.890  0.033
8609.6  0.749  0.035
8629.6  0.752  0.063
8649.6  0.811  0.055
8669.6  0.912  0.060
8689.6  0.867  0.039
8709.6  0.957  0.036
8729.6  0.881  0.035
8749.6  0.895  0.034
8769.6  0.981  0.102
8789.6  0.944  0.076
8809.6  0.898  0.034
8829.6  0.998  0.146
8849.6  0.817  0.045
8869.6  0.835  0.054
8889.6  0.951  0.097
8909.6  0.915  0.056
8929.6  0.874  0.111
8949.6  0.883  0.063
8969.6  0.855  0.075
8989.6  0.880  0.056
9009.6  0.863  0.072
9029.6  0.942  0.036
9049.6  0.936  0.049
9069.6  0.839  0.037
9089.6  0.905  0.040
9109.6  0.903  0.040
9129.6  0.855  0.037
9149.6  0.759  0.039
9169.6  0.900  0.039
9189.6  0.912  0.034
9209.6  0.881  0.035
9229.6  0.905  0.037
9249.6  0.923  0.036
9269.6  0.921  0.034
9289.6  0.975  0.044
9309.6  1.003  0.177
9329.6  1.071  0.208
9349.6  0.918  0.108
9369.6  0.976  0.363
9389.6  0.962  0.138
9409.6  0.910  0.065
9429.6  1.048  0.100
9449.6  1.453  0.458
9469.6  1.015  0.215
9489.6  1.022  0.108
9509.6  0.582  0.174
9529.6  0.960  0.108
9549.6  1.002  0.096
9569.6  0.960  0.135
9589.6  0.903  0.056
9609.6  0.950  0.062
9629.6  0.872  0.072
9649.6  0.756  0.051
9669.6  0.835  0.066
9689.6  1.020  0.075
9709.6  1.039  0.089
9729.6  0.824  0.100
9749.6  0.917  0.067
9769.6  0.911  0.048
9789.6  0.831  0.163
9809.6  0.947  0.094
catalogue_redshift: 0.639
